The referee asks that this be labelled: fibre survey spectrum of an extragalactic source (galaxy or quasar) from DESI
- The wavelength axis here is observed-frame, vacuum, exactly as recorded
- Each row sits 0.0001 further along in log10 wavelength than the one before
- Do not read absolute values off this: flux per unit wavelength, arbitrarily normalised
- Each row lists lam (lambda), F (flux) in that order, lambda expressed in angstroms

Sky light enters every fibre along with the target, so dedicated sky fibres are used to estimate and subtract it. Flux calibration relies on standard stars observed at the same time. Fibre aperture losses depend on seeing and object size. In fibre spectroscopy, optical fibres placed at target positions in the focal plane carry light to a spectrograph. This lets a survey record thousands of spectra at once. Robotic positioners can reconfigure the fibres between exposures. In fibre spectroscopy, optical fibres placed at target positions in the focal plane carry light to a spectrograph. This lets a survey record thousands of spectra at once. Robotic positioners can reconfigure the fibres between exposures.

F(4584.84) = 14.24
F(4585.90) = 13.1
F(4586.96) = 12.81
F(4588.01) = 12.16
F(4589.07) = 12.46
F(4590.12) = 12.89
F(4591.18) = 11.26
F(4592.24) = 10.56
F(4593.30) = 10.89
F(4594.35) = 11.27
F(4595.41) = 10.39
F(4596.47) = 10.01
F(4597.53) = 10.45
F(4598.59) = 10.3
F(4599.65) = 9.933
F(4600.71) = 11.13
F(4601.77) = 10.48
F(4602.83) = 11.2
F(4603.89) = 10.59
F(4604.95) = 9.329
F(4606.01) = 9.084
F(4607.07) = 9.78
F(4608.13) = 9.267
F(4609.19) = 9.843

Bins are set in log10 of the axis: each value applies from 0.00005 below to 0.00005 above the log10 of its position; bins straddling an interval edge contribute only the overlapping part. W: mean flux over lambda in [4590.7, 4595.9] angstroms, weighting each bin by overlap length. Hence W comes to 10.9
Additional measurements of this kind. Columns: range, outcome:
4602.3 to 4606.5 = 10.1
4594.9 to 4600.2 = 10.2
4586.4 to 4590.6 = 12.6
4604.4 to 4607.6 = 9.41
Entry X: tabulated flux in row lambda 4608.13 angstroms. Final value 9.267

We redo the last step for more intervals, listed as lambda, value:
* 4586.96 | 12.81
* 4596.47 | 10.01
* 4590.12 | 12.89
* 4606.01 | 9.084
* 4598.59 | 10.3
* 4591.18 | 11.26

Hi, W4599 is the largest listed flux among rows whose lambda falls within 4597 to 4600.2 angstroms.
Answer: 10.45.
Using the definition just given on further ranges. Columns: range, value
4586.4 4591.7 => 12.89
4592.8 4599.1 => 11.27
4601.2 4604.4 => 11.2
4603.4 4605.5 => 10.59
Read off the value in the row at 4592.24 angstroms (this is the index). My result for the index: 10.56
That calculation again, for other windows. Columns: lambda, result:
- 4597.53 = 10.45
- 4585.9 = 13.1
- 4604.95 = 9.329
